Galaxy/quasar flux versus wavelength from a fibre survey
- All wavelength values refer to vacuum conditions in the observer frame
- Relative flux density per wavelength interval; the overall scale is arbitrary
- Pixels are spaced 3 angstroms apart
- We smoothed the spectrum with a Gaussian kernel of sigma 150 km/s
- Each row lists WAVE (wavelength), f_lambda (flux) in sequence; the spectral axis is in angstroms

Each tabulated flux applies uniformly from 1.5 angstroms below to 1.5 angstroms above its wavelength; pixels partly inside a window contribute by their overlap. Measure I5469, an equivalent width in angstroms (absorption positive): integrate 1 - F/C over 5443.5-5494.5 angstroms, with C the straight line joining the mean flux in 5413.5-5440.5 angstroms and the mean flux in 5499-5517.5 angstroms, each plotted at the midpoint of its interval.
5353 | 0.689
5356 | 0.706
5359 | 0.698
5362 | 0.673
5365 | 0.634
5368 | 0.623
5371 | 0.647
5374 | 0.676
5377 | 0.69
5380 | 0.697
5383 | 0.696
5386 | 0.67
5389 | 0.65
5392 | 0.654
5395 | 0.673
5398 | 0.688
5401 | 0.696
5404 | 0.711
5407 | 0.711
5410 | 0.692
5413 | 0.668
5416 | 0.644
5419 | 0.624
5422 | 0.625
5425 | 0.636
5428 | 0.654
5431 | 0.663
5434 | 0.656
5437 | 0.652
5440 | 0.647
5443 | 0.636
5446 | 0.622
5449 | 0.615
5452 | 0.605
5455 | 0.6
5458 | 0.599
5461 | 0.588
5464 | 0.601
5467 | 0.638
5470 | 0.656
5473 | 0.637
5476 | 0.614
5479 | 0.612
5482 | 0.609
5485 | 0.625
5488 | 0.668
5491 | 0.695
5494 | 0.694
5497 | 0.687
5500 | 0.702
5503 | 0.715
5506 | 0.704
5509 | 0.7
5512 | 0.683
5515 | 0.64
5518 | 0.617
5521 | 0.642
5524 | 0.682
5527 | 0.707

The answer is 3.0 angstroms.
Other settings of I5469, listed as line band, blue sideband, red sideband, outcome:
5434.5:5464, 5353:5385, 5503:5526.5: 2.4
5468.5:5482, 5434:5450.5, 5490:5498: 0.9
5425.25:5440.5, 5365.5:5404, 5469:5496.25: 0.1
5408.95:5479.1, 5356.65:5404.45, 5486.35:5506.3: 5.3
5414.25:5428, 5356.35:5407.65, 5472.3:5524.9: 0.7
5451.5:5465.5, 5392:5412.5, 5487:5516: 1.9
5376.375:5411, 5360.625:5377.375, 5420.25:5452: -2.0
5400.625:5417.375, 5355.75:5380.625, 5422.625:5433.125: -0.8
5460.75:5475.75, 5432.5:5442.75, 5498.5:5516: 0.9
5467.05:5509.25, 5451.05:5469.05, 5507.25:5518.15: -1.6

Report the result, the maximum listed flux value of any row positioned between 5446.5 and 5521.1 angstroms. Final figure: 0.715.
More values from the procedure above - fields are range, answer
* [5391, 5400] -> 0.688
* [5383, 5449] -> 0.711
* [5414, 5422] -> 0.644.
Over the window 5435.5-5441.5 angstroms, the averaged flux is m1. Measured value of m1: 0.65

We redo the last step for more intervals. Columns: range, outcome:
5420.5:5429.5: 0.638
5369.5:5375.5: 0.662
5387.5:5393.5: 0.652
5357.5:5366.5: 0.668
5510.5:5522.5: 0.646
